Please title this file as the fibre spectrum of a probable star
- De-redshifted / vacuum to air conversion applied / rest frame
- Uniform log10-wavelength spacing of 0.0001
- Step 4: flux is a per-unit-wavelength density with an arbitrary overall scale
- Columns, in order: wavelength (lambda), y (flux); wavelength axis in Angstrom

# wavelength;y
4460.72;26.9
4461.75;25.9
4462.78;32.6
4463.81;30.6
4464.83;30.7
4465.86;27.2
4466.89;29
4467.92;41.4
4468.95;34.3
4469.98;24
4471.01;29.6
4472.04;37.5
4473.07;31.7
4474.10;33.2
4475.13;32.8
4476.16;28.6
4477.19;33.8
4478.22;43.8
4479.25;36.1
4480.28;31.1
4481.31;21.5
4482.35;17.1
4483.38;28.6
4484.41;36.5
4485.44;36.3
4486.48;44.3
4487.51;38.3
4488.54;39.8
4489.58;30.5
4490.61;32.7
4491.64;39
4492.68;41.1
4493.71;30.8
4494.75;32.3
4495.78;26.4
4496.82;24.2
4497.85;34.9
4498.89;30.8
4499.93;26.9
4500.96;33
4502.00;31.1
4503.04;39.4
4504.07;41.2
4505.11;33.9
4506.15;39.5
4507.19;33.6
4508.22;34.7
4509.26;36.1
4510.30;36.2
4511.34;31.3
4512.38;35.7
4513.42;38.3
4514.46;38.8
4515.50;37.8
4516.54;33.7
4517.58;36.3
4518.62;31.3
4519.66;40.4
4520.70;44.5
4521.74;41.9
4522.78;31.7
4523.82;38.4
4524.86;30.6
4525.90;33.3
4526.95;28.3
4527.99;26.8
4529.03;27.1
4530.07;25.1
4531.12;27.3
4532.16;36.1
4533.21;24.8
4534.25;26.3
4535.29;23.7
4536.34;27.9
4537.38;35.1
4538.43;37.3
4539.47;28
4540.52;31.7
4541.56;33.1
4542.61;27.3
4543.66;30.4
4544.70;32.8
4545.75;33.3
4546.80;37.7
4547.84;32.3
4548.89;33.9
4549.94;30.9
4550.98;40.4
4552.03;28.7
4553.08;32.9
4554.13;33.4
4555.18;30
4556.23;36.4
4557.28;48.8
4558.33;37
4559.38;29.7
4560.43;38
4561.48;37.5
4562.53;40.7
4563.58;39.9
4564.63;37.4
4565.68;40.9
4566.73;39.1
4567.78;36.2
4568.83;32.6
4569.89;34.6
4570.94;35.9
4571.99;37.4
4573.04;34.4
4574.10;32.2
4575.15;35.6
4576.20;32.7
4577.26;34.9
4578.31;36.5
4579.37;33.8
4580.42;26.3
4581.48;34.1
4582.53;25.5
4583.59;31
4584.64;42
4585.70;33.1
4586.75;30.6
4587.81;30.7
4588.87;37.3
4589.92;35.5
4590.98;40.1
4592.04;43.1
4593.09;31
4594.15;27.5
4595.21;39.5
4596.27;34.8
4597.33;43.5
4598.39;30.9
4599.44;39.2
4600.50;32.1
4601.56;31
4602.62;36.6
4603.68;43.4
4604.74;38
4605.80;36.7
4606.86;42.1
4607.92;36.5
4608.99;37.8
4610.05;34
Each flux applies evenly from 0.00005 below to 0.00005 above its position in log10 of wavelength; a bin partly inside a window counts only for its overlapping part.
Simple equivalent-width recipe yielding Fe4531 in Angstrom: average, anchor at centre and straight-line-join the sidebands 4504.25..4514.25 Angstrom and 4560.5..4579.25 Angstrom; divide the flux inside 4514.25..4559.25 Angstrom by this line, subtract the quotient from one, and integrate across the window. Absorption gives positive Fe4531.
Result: 3.7 Angstrom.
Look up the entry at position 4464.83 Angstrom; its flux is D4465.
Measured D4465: 30.7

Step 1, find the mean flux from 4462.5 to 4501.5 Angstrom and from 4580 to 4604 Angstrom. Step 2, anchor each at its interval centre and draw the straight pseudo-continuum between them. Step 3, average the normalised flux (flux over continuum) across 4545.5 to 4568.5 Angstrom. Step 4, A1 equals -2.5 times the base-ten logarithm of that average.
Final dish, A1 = -0.07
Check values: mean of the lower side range 32.4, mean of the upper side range 34.7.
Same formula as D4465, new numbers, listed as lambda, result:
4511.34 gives 31.3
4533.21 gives 24.8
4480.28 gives 31.1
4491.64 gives 39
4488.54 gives 39.8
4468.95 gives 34.3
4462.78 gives 32.6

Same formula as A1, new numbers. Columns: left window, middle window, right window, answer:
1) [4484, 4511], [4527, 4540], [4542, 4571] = 0.21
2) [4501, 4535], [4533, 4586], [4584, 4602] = 0.03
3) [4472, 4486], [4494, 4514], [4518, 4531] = -0.03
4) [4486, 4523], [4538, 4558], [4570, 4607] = 0.05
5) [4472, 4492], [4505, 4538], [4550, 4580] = 0.04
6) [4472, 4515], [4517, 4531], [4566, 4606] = 0.03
